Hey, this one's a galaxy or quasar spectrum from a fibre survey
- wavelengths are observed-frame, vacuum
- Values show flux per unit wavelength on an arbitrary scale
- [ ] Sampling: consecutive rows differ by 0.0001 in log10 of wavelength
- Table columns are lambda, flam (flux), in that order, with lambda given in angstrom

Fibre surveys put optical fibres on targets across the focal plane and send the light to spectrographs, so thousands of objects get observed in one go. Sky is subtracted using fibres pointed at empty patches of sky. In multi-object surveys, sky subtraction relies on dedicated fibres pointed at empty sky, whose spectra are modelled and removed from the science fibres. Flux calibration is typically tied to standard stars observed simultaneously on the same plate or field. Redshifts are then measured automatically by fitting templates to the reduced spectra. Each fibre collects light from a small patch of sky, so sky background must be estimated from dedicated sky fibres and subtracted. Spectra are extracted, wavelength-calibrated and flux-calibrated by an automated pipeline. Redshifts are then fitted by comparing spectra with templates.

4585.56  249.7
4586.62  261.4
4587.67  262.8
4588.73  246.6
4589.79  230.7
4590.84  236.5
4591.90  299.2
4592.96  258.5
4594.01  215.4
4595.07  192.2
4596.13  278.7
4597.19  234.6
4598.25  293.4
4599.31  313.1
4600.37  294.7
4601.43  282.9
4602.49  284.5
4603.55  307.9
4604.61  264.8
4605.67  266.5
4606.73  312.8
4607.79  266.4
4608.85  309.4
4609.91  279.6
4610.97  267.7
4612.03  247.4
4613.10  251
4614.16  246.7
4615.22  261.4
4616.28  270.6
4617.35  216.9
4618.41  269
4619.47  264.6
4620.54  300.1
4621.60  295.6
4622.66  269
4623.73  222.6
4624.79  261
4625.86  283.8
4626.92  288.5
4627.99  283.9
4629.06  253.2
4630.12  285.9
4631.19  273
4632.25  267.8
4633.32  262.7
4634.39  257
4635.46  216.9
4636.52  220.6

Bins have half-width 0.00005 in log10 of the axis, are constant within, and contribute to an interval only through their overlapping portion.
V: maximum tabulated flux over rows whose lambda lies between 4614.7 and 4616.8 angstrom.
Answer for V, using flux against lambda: 270.6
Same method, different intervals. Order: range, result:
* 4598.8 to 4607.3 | 313.1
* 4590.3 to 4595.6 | 299.2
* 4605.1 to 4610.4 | 312.8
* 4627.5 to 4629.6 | 283.9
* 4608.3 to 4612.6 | 309.4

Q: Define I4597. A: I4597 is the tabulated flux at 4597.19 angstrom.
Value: 234.6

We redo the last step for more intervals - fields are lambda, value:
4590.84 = 236.5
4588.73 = 246.6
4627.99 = 283.9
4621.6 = 295.6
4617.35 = 216.9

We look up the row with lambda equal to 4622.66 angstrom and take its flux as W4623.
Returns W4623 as 269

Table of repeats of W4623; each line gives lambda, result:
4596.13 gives 278.7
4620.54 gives 300.1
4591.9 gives 299.2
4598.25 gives 293.4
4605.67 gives 266.5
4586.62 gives 261.4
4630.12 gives 285.9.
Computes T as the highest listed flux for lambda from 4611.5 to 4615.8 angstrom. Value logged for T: 261.4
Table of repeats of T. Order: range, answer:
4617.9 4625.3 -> 300.1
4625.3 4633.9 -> 288.5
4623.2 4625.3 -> 261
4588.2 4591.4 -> 246.6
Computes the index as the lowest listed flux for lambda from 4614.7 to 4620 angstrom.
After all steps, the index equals 216.9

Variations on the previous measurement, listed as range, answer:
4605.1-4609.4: 266.4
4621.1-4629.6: 222.6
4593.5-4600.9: 192.2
